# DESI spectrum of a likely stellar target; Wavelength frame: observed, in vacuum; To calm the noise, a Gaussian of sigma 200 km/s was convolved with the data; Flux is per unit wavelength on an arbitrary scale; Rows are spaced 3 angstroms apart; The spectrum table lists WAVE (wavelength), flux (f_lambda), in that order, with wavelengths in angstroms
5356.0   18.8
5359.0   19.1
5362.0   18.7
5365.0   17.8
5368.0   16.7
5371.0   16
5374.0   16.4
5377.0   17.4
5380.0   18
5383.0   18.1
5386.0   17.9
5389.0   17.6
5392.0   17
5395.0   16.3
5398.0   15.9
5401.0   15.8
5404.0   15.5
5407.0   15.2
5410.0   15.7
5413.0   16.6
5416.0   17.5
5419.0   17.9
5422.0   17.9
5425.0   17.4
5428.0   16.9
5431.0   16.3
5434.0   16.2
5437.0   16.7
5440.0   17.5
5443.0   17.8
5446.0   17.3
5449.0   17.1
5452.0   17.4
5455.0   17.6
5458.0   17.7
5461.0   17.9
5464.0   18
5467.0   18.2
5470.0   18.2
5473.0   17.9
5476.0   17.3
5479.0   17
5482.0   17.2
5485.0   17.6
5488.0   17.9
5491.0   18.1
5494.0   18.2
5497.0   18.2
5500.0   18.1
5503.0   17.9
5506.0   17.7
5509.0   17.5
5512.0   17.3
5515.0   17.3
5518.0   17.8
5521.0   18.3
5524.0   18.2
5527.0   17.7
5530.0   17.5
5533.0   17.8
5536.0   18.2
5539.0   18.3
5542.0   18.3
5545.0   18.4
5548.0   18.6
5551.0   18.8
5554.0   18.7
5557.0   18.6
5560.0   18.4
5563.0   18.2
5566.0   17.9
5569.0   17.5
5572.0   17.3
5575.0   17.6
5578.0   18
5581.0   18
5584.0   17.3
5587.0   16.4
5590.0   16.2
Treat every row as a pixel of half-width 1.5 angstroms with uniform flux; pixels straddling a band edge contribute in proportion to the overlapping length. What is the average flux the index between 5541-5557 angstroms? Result 18.6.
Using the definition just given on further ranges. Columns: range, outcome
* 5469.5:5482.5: 17.5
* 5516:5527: 18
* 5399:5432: 16.6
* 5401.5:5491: 17.2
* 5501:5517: 17.6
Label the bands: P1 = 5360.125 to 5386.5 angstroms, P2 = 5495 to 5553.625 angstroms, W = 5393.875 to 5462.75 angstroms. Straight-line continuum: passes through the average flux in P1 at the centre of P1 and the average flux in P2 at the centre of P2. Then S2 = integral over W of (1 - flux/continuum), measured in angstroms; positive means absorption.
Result 3.0 angstroms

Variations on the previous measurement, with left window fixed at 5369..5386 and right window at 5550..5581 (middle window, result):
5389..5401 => 0.58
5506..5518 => 0.25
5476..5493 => 0.15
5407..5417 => 0.60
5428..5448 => 0.62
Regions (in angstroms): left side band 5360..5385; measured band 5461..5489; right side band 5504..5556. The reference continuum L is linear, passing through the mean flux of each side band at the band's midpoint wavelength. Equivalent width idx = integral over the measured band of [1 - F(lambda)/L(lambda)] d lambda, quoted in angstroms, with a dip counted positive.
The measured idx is 0.2 angstroms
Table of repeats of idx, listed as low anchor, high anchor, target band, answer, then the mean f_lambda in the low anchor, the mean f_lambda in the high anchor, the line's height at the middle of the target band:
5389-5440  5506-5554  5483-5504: -0.5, 16.6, 18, 17.6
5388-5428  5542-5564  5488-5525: 0.1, 16.6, 18.5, 17.9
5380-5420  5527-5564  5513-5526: 0.1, 16.7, 18.3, 18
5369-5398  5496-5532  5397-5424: 1.2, 17.1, 17.8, 17.3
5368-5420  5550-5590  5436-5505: -1.9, 16.7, 17.8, 17.2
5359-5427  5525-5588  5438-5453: -0.1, 17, 18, 17.3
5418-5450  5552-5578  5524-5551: -0.4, 17.2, 18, 17.9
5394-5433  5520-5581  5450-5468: -0.8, 16.5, 18.1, 17.1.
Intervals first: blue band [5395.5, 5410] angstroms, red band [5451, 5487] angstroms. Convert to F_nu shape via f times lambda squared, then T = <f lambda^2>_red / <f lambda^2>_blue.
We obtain 1.2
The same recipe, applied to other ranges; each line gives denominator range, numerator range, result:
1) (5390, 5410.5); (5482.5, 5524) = 1.16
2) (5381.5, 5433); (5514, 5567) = 1.14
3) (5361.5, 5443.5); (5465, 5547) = 1.10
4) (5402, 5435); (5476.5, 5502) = 1.10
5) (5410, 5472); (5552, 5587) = 1.08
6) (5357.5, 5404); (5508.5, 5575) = 1.11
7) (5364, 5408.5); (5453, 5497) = 1.10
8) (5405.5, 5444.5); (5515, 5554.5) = 1.12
